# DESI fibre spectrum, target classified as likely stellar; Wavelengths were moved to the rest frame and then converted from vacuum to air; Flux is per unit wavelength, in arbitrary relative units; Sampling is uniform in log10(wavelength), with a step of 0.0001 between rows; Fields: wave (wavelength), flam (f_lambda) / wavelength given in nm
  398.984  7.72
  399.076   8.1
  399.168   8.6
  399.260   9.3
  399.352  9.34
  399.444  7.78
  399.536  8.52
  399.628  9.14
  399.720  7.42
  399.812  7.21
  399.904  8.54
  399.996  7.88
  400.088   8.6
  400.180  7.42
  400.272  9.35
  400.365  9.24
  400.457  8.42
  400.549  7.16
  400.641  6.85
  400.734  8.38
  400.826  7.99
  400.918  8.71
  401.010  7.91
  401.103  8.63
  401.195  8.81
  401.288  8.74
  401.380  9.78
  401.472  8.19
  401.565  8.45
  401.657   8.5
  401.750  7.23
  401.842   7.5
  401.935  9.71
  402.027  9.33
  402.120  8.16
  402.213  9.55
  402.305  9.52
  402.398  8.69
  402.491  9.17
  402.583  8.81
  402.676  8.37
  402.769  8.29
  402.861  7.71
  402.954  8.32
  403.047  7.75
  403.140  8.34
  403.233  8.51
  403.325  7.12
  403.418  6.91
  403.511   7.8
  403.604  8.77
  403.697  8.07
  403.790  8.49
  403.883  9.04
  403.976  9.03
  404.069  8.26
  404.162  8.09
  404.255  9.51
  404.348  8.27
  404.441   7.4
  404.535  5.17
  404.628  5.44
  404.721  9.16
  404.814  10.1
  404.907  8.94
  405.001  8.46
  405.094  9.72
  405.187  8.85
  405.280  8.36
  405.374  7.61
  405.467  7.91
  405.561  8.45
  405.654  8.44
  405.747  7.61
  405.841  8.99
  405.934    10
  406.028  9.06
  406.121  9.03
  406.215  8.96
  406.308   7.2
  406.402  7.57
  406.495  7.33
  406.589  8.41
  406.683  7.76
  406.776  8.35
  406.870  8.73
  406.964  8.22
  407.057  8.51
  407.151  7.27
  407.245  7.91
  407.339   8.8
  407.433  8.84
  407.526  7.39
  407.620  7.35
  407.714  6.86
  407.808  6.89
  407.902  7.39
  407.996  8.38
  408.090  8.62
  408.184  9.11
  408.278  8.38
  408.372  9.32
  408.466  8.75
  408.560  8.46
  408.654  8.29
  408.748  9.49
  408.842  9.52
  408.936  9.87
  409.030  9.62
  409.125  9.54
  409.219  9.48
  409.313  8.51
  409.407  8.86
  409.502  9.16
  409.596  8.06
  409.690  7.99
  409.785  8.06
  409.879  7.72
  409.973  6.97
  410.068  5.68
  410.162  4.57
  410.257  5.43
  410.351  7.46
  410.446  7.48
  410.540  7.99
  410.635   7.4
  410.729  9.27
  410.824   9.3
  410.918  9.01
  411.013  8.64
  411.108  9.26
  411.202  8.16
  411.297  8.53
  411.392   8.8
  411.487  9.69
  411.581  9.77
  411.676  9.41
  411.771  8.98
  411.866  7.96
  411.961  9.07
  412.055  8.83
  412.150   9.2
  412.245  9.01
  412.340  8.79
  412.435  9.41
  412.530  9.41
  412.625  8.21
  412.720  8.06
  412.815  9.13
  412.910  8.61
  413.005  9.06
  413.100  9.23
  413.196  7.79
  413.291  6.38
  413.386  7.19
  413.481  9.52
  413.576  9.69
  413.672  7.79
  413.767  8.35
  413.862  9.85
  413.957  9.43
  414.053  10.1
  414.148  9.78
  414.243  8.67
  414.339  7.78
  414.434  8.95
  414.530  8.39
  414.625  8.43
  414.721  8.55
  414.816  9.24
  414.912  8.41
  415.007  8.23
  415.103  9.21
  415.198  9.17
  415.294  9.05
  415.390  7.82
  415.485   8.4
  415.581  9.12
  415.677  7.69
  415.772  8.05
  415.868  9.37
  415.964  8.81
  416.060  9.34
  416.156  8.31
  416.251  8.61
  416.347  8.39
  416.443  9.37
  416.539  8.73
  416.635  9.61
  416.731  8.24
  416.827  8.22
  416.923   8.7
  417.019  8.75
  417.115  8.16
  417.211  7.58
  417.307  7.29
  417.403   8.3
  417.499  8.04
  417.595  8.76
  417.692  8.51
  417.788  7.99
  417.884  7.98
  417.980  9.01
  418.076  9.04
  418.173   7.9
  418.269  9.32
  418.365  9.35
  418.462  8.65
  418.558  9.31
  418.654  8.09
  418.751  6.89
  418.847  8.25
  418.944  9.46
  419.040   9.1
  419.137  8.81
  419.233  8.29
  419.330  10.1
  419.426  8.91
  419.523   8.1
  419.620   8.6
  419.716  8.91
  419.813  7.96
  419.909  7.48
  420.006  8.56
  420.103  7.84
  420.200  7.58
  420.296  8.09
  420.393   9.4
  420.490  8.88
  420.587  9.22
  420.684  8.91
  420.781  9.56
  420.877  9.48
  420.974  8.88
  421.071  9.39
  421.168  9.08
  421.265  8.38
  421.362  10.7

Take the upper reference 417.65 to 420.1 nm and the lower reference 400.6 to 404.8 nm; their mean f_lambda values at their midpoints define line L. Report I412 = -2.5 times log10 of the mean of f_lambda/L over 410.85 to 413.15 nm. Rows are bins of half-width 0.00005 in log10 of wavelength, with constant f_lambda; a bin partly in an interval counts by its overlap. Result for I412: -0.06 mag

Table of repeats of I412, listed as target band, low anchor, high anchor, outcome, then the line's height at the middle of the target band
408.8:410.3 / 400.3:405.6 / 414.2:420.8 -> 0.05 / 8.45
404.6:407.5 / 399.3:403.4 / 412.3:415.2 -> 0.01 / 8.51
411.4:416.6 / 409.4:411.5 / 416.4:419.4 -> -0.07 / 8.24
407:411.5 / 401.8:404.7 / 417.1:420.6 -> 0.01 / 8.33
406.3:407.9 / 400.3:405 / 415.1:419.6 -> 0.08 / 8.41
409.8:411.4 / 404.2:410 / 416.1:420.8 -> 0.09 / 8.42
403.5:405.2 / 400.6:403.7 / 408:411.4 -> 0.00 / 8.37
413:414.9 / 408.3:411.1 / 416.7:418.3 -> -0.05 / 8.31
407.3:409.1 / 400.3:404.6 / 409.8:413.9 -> -0.02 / 8.35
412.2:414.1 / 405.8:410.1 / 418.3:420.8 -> -0.03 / 8.48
